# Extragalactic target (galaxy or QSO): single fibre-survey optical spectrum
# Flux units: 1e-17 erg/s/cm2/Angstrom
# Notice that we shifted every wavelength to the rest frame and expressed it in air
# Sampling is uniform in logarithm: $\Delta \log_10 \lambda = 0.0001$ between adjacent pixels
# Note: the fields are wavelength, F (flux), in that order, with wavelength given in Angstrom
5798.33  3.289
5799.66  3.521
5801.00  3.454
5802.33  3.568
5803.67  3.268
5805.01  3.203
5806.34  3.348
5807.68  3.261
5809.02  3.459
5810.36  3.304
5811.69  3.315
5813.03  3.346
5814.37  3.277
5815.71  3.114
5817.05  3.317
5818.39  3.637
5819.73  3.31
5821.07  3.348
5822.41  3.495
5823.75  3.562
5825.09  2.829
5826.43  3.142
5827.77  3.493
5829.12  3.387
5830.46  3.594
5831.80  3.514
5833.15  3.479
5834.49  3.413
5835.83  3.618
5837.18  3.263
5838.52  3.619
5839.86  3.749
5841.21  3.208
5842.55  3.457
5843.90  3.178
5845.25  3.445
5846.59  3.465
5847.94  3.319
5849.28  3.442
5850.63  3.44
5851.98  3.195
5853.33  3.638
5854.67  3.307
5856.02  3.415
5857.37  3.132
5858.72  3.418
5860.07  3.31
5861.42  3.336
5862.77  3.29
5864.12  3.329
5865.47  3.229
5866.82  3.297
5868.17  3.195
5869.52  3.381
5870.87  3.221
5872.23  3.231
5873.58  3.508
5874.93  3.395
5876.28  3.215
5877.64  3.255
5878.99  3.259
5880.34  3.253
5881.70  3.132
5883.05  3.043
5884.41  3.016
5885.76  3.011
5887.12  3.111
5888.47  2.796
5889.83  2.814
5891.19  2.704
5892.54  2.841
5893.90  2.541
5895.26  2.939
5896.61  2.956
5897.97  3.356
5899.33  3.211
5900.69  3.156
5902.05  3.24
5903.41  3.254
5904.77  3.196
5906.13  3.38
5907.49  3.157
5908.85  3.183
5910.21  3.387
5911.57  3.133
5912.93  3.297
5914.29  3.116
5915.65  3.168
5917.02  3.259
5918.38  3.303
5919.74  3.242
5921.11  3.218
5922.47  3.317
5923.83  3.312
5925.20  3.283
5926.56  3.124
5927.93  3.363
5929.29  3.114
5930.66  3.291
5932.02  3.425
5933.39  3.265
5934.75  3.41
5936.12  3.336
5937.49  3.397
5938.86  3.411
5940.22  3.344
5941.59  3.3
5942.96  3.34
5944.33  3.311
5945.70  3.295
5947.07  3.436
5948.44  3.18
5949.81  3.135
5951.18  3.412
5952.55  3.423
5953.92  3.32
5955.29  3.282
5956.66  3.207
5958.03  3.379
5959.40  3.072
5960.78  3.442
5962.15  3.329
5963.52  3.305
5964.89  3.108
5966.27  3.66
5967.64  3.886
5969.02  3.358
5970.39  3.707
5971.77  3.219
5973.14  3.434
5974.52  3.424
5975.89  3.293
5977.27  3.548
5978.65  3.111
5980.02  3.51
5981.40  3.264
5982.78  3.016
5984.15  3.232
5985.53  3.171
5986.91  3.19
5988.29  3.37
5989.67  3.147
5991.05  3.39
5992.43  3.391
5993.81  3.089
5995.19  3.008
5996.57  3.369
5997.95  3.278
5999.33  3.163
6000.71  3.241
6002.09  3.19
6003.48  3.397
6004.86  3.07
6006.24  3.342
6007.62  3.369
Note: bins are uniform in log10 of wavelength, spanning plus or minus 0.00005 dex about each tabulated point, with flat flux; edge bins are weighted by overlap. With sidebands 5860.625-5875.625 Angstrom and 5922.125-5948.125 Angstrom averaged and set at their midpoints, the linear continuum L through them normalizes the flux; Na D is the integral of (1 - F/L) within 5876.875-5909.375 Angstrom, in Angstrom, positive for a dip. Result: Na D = 2.3 Angstrom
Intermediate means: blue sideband 3.31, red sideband 3.32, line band 3.07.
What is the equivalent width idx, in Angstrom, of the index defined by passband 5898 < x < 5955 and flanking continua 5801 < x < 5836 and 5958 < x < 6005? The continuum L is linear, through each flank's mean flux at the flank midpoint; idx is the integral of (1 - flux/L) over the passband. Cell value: 0.8 Angstrom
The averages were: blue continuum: 3.37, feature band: 3.28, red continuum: 3.31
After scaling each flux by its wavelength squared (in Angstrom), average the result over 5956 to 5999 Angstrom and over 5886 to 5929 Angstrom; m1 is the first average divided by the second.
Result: 1.08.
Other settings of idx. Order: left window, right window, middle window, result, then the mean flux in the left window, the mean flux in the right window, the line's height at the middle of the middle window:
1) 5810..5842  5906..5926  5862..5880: 0.1 Angstrom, 3.39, 3.25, 3.32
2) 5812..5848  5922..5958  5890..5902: 1.3 Angstrom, 3.39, 3.31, 3.34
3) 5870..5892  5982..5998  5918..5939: -0.9 Angstrom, 3.12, 3.22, 3.16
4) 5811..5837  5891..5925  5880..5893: 1.0 Angstrom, 3.38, 3.16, 3.22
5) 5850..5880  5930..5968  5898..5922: 0.7 Angstrom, 3.32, 3.34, 3.33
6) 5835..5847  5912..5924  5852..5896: 2.4 Angstrom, 3.44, 3.24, 3.36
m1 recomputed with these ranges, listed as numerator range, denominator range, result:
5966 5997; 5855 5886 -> 1.06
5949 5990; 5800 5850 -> 1.03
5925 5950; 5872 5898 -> 1.10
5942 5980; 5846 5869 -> 1.04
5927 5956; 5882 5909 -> 1.11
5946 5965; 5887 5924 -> 1.07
